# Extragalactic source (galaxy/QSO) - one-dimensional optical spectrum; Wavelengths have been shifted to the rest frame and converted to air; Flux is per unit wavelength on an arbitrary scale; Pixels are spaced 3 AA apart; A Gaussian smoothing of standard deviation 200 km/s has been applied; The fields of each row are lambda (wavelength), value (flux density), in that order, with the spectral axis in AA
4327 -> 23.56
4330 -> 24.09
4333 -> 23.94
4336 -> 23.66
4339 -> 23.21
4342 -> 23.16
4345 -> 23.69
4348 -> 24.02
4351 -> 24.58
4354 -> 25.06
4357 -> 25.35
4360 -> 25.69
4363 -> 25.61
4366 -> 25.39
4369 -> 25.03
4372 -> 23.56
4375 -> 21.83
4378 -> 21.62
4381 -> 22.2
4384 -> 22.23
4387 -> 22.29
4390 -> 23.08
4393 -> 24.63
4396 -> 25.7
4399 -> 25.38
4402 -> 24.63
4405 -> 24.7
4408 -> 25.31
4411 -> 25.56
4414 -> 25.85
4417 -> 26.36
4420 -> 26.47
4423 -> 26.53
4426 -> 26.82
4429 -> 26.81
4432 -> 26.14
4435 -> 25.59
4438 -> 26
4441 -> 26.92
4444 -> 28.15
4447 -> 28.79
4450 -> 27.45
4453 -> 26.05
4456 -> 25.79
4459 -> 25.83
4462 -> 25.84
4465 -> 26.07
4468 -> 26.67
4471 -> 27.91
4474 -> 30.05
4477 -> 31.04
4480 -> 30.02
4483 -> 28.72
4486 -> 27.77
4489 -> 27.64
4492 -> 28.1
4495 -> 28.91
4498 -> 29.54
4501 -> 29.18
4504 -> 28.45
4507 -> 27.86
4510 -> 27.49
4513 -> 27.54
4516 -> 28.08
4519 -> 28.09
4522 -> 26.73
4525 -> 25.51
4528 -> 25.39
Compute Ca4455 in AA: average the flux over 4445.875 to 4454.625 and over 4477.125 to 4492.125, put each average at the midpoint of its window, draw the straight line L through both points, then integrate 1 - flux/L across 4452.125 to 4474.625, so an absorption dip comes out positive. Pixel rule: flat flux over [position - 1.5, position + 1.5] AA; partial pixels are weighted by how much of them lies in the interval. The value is 1.0 AA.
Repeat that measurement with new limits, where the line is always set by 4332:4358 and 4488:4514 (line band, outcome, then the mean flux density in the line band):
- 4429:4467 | 0.4 AA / 26.6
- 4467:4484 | -0.9 AA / 29.1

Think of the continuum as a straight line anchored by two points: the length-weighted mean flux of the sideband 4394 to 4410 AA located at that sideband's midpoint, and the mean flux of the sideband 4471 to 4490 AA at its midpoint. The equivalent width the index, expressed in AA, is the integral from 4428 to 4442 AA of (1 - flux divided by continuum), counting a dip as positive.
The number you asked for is 0.3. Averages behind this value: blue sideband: 25.1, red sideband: 29.1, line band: 26.3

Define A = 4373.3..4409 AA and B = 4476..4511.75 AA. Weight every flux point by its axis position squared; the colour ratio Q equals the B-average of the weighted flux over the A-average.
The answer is 1.27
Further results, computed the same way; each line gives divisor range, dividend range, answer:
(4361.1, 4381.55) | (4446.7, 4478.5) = 1.20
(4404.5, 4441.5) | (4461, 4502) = 1.12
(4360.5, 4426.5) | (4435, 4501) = 1.17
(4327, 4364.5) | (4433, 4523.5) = 1.21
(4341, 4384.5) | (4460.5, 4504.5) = 1.25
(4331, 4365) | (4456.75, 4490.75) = 1.21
